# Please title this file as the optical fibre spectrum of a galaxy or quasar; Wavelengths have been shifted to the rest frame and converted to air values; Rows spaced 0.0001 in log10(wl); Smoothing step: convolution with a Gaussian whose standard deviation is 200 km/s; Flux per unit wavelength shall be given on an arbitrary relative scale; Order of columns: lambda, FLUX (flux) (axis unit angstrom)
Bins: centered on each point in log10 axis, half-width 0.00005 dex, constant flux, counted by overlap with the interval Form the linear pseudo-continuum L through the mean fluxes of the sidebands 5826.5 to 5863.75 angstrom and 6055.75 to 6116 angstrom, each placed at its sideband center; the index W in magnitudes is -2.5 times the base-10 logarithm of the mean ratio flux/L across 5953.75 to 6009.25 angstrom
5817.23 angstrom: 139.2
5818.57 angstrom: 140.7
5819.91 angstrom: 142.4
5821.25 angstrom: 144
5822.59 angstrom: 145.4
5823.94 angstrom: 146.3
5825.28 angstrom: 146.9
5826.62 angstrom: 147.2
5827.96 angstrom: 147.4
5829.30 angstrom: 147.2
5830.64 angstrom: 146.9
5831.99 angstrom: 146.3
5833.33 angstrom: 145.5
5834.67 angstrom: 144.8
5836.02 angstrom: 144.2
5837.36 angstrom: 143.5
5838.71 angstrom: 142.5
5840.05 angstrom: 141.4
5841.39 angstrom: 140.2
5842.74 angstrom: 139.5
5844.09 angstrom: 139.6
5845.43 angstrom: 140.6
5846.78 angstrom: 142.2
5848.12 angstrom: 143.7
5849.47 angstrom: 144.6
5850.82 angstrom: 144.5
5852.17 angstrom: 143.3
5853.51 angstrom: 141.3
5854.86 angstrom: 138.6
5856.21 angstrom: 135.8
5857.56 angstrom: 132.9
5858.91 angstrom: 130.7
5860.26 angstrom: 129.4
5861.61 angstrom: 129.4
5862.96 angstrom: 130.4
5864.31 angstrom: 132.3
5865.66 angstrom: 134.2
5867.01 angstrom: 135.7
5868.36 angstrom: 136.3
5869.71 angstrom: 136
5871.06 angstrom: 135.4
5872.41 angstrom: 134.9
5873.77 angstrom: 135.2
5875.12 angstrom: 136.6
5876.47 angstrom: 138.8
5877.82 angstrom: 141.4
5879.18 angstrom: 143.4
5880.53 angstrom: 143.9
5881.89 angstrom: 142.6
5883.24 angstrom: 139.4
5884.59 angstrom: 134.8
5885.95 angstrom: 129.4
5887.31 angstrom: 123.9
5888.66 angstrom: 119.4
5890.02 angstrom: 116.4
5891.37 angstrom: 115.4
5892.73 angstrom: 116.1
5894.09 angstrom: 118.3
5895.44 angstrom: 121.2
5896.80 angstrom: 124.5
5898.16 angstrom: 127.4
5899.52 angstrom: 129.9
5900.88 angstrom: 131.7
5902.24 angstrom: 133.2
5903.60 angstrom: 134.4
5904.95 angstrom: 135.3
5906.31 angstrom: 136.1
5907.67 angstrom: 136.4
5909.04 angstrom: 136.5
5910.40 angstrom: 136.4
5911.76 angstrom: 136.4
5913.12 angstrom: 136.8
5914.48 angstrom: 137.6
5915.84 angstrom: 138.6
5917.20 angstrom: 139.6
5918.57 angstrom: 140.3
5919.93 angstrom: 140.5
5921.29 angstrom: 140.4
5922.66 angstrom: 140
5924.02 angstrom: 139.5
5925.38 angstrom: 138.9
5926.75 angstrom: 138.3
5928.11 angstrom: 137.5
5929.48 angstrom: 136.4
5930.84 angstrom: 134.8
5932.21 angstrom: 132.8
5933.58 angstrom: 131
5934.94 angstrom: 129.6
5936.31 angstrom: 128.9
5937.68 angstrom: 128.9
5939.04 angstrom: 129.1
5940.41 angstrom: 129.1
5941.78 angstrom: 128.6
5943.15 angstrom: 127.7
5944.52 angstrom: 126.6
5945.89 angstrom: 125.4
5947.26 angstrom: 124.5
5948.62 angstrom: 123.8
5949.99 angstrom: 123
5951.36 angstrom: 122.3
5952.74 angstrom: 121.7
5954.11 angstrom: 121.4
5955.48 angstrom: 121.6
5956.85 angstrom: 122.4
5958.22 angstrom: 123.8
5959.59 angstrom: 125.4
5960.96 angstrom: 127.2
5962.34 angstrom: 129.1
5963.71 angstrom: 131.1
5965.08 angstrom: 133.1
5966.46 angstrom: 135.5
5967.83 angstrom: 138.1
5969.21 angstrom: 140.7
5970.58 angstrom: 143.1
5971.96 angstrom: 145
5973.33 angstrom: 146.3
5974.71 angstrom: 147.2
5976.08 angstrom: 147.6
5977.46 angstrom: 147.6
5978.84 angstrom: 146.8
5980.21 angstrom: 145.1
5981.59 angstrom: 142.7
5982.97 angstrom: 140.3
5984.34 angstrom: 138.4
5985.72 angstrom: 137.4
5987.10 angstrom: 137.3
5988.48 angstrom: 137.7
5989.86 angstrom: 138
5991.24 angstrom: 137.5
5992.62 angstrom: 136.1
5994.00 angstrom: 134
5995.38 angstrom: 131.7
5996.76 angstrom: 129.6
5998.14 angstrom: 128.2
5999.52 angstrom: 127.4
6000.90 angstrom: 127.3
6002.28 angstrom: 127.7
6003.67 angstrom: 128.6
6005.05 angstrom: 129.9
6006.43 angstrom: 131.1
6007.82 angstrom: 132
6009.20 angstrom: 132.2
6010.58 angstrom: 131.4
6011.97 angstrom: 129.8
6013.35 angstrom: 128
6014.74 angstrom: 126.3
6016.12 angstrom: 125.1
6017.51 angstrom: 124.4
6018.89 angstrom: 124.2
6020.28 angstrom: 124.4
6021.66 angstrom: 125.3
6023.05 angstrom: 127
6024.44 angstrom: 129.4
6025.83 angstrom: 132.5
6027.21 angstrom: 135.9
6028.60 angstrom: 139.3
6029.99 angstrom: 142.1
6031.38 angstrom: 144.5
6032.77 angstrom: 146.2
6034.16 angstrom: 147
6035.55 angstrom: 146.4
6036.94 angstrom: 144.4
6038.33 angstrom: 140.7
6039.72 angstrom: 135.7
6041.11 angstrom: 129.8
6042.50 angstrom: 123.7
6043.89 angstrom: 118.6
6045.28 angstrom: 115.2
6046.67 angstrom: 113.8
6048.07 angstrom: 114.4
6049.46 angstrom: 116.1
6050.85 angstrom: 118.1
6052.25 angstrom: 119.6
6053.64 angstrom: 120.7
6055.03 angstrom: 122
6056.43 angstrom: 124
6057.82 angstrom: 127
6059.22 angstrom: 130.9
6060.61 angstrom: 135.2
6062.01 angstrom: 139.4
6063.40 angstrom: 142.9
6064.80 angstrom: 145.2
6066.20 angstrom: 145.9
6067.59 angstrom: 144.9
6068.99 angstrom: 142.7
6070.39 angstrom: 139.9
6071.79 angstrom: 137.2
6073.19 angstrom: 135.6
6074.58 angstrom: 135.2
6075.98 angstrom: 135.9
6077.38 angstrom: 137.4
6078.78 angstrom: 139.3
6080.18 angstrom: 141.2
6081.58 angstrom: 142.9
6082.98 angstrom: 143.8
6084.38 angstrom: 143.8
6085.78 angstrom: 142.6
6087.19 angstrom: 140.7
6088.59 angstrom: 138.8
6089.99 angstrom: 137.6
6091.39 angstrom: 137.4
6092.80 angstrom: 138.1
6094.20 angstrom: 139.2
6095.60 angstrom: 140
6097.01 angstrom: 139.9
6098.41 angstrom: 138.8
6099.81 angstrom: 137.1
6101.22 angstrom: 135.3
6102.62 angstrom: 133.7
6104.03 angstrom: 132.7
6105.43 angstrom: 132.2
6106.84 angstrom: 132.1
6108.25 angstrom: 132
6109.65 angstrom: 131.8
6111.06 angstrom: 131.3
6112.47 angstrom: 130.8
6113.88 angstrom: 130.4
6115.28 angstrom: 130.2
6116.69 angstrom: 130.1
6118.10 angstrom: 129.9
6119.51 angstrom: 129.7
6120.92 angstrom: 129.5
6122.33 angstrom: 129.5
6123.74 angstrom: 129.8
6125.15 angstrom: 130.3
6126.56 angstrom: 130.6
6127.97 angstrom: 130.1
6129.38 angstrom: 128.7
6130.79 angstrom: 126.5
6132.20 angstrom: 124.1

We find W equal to 0.030 mag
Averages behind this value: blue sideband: 141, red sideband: 137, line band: 135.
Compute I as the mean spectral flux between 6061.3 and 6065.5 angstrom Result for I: 142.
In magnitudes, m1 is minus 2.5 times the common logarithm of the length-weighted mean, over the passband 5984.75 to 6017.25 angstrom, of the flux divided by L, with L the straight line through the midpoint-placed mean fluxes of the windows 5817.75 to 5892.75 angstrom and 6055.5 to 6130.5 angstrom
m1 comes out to 0.042 mag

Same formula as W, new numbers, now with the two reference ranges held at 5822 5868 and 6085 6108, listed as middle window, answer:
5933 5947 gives 0.09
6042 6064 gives 0.12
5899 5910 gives 0.04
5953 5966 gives 0.11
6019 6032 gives 0.04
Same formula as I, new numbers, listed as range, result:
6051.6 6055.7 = 121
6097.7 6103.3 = 136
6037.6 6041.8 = 136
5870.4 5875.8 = 136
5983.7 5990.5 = 138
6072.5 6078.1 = 136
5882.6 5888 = 132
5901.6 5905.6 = 135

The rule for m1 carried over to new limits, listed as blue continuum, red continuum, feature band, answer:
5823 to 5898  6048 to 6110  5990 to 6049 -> 0.04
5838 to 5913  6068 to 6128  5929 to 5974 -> 0.04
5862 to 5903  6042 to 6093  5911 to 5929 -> -0.06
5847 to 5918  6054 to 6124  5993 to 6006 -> 0.04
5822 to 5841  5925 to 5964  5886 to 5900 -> 0.12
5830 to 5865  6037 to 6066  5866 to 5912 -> 0.04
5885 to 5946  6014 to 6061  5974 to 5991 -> -0.09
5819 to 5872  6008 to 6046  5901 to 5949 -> 0.02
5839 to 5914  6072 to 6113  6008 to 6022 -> 0.07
